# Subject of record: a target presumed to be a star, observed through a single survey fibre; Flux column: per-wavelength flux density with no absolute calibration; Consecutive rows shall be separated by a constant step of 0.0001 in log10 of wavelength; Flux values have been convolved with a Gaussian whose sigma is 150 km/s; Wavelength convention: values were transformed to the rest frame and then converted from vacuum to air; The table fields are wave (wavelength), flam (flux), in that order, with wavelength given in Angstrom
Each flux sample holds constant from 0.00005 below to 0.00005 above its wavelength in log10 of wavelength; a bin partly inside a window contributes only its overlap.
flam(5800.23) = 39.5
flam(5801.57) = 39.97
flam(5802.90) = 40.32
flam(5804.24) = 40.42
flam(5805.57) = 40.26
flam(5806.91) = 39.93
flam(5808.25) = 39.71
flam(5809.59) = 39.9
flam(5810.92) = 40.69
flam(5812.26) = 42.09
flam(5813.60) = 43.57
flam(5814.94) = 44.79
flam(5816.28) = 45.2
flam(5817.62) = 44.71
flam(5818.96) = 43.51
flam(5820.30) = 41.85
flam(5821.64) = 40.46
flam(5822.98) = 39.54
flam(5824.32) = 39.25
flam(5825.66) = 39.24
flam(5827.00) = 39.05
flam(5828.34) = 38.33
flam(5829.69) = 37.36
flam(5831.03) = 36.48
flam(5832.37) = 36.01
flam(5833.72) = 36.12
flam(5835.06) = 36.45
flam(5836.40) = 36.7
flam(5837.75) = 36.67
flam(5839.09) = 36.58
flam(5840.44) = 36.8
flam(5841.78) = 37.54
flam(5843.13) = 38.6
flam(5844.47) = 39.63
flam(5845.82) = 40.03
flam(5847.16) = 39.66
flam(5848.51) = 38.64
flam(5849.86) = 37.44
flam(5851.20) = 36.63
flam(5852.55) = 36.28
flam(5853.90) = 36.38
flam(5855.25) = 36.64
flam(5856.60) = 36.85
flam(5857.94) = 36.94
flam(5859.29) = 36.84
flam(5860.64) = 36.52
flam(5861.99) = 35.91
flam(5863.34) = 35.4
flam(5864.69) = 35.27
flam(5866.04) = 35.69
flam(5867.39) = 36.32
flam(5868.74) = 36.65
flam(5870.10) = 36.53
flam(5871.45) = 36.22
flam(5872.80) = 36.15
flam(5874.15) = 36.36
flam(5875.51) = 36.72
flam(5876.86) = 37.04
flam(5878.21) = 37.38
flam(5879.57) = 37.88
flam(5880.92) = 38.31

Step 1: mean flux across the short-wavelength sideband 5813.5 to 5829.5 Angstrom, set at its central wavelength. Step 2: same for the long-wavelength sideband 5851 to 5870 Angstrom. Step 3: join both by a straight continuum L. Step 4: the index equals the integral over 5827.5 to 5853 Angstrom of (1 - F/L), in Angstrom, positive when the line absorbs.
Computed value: 0.9 Angstrom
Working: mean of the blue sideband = 41.4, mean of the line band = 37.5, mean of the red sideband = 36.3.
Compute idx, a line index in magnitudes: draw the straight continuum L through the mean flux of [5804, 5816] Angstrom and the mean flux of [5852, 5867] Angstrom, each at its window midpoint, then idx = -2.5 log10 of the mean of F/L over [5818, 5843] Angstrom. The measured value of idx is 0.03 mag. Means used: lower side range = 41.4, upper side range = 36.3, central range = 38.3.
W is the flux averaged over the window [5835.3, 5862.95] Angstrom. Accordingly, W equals 37.3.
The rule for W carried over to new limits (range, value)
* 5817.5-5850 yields 38.6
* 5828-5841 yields 36.7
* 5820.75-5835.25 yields 38.1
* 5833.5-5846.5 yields 37.6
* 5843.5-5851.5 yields 38.8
